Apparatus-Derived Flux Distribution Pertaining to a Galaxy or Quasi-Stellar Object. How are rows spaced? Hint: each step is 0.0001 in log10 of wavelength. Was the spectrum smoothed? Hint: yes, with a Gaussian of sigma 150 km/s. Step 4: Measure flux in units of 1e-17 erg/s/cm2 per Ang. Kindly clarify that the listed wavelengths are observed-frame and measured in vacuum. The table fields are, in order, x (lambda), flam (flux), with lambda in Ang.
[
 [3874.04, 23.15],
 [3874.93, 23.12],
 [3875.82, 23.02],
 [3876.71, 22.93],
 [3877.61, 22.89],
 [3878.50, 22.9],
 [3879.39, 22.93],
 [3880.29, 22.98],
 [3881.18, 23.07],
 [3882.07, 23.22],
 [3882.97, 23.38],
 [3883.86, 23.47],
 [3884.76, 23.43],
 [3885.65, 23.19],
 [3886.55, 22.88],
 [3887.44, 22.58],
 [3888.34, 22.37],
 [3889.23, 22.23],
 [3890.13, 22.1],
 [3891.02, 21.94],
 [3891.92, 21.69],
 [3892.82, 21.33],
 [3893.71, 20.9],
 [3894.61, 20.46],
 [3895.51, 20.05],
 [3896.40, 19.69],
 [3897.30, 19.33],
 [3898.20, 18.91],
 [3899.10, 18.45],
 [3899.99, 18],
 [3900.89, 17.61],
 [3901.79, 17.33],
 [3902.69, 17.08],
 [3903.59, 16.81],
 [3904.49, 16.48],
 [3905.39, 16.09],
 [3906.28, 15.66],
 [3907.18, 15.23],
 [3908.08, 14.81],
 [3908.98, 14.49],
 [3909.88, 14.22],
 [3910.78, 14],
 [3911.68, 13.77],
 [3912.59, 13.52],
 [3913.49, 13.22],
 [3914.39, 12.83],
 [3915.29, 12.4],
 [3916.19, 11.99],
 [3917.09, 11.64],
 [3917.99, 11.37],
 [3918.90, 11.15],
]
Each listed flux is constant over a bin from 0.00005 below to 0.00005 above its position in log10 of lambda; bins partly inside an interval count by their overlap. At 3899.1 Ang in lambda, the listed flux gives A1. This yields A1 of 18.45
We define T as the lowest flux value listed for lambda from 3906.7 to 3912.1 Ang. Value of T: 13.77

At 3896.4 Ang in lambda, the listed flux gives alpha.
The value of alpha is 19.69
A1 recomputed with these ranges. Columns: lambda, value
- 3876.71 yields 22.93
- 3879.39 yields 22.93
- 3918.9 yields 11.15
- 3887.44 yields 22.58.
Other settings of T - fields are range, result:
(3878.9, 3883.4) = 22.93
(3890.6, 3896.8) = 19.69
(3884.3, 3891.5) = 21.94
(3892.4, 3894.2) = 20.9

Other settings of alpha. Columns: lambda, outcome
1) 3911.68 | 13.77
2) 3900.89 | 17.61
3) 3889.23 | 22.23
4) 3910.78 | 14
